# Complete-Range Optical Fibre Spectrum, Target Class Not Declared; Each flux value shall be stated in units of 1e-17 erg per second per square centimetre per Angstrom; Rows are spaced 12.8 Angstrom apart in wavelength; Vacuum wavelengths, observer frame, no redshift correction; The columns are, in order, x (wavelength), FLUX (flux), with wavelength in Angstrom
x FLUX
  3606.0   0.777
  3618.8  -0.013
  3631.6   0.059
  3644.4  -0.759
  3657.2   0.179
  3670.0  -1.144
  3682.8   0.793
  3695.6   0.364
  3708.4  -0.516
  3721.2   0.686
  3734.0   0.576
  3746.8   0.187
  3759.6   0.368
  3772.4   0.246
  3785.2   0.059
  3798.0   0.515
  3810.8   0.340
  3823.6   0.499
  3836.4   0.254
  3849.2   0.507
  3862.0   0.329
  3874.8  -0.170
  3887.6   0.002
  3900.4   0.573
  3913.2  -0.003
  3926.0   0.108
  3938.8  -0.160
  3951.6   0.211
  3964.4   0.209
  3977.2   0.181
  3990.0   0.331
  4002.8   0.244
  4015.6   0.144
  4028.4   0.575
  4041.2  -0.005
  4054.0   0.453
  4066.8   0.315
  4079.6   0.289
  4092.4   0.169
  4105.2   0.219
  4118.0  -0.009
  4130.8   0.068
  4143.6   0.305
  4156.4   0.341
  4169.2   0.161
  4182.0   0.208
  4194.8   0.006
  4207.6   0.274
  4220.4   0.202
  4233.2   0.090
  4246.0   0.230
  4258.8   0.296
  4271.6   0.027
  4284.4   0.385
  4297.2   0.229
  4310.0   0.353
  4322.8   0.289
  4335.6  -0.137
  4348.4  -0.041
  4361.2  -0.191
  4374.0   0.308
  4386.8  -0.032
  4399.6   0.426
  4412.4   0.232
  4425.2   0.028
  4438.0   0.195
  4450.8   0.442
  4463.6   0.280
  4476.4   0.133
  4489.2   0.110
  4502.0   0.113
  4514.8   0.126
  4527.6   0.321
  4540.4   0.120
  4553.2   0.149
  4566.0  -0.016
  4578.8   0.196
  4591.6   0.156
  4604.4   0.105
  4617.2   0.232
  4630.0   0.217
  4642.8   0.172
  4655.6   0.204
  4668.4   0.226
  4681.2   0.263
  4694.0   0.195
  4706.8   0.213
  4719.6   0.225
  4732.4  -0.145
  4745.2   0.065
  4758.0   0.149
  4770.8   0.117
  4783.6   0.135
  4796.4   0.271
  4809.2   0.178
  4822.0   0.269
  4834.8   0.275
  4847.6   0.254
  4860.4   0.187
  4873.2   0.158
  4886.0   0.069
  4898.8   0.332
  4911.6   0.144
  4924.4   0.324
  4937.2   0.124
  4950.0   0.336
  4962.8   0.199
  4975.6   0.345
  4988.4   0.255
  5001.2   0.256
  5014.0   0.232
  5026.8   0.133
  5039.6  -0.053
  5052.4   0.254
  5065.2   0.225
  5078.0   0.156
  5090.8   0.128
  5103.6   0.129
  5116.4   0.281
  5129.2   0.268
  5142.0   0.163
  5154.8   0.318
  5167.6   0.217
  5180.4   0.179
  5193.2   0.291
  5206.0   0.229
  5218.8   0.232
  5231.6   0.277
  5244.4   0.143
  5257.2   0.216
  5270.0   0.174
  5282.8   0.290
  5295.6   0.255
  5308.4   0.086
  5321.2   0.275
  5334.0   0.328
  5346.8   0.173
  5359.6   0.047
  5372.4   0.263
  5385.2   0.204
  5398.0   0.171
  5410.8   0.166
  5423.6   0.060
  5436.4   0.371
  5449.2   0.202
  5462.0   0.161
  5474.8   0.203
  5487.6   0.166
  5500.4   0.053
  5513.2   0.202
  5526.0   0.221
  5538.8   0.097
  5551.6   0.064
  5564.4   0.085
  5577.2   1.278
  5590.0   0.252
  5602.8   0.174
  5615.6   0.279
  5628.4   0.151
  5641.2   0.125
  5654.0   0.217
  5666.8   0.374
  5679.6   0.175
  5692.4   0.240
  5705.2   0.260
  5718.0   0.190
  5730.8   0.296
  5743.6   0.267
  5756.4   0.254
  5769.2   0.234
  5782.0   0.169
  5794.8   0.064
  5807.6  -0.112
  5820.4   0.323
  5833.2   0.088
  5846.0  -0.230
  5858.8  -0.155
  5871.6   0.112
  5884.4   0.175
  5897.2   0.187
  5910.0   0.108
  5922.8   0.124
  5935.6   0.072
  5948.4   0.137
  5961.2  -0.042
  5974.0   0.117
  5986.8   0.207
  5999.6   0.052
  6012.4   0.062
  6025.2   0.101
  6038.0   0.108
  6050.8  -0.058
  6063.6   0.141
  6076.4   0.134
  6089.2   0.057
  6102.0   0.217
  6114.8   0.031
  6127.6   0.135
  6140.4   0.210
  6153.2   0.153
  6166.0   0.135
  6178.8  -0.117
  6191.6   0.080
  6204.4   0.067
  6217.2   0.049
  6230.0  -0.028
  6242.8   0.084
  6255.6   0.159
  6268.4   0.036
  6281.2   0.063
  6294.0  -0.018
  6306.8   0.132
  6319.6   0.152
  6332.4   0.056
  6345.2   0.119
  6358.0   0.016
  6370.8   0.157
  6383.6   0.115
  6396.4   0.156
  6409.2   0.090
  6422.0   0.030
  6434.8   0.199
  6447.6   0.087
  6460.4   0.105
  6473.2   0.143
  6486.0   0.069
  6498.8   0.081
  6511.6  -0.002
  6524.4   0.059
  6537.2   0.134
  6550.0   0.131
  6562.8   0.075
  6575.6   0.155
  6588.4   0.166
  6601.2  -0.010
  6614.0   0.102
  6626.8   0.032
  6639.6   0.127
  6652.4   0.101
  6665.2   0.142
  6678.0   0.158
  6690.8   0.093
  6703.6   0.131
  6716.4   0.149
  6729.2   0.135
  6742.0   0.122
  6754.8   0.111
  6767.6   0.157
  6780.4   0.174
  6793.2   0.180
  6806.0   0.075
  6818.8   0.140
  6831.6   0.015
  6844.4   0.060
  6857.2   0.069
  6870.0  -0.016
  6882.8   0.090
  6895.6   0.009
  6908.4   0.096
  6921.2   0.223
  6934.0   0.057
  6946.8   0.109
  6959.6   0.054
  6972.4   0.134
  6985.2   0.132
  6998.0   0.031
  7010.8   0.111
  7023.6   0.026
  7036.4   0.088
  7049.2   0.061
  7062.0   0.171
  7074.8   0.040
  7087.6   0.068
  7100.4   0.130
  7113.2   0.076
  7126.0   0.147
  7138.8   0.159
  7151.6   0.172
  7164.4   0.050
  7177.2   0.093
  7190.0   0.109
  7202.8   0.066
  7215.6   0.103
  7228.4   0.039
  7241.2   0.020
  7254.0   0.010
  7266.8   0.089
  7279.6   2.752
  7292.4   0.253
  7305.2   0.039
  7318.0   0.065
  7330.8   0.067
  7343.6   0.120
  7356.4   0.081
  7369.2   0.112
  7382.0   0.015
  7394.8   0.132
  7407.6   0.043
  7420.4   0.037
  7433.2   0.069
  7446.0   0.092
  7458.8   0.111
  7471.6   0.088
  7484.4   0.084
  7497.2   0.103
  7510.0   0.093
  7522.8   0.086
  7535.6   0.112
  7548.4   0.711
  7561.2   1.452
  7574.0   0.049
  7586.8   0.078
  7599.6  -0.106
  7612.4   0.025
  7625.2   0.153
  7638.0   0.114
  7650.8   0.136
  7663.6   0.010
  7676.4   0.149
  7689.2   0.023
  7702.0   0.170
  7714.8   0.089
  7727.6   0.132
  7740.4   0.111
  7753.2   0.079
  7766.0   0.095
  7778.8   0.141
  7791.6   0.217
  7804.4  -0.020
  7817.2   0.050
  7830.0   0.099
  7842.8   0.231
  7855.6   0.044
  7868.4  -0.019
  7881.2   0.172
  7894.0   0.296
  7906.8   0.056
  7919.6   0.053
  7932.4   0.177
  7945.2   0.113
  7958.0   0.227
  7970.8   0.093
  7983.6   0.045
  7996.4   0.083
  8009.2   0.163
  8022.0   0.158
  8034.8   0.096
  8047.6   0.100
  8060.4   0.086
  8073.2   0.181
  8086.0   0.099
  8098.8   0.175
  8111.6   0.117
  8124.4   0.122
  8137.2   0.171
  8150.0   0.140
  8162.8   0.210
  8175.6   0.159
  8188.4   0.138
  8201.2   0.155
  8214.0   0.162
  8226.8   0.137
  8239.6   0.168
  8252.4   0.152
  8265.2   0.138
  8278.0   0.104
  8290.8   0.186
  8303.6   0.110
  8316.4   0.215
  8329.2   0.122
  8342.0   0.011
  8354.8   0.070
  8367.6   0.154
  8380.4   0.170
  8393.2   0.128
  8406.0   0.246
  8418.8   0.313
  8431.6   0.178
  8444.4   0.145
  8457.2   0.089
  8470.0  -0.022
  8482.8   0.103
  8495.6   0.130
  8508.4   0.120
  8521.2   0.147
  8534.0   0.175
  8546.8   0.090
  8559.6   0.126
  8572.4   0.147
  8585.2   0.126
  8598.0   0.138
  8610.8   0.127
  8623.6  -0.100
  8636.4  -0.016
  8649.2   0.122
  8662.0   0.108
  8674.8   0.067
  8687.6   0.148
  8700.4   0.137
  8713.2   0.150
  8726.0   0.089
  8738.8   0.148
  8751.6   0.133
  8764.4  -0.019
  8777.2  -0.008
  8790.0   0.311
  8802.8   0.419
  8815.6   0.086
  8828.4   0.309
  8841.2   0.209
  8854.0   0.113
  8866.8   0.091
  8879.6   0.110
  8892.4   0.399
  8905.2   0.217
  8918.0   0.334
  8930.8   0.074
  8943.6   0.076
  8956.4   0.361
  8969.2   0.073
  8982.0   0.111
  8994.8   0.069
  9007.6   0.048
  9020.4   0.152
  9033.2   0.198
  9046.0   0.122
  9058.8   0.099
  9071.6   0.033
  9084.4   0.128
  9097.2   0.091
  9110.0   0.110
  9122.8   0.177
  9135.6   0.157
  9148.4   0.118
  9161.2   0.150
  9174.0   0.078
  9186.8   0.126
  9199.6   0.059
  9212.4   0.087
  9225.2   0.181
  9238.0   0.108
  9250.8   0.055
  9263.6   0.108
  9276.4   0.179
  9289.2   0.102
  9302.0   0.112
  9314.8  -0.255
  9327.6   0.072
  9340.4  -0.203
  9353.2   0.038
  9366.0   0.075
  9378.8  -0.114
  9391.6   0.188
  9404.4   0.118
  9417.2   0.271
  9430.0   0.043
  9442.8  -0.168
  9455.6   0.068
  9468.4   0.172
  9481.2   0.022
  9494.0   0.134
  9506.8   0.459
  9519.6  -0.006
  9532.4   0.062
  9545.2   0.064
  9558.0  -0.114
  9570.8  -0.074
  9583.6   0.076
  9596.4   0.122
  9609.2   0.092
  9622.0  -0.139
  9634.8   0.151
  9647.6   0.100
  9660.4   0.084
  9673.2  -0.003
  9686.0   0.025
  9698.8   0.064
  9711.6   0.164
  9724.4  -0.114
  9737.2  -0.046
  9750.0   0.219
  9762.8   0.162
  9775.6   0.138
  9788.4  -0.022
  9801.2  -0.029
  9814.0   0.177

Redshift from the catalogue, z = 1.03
